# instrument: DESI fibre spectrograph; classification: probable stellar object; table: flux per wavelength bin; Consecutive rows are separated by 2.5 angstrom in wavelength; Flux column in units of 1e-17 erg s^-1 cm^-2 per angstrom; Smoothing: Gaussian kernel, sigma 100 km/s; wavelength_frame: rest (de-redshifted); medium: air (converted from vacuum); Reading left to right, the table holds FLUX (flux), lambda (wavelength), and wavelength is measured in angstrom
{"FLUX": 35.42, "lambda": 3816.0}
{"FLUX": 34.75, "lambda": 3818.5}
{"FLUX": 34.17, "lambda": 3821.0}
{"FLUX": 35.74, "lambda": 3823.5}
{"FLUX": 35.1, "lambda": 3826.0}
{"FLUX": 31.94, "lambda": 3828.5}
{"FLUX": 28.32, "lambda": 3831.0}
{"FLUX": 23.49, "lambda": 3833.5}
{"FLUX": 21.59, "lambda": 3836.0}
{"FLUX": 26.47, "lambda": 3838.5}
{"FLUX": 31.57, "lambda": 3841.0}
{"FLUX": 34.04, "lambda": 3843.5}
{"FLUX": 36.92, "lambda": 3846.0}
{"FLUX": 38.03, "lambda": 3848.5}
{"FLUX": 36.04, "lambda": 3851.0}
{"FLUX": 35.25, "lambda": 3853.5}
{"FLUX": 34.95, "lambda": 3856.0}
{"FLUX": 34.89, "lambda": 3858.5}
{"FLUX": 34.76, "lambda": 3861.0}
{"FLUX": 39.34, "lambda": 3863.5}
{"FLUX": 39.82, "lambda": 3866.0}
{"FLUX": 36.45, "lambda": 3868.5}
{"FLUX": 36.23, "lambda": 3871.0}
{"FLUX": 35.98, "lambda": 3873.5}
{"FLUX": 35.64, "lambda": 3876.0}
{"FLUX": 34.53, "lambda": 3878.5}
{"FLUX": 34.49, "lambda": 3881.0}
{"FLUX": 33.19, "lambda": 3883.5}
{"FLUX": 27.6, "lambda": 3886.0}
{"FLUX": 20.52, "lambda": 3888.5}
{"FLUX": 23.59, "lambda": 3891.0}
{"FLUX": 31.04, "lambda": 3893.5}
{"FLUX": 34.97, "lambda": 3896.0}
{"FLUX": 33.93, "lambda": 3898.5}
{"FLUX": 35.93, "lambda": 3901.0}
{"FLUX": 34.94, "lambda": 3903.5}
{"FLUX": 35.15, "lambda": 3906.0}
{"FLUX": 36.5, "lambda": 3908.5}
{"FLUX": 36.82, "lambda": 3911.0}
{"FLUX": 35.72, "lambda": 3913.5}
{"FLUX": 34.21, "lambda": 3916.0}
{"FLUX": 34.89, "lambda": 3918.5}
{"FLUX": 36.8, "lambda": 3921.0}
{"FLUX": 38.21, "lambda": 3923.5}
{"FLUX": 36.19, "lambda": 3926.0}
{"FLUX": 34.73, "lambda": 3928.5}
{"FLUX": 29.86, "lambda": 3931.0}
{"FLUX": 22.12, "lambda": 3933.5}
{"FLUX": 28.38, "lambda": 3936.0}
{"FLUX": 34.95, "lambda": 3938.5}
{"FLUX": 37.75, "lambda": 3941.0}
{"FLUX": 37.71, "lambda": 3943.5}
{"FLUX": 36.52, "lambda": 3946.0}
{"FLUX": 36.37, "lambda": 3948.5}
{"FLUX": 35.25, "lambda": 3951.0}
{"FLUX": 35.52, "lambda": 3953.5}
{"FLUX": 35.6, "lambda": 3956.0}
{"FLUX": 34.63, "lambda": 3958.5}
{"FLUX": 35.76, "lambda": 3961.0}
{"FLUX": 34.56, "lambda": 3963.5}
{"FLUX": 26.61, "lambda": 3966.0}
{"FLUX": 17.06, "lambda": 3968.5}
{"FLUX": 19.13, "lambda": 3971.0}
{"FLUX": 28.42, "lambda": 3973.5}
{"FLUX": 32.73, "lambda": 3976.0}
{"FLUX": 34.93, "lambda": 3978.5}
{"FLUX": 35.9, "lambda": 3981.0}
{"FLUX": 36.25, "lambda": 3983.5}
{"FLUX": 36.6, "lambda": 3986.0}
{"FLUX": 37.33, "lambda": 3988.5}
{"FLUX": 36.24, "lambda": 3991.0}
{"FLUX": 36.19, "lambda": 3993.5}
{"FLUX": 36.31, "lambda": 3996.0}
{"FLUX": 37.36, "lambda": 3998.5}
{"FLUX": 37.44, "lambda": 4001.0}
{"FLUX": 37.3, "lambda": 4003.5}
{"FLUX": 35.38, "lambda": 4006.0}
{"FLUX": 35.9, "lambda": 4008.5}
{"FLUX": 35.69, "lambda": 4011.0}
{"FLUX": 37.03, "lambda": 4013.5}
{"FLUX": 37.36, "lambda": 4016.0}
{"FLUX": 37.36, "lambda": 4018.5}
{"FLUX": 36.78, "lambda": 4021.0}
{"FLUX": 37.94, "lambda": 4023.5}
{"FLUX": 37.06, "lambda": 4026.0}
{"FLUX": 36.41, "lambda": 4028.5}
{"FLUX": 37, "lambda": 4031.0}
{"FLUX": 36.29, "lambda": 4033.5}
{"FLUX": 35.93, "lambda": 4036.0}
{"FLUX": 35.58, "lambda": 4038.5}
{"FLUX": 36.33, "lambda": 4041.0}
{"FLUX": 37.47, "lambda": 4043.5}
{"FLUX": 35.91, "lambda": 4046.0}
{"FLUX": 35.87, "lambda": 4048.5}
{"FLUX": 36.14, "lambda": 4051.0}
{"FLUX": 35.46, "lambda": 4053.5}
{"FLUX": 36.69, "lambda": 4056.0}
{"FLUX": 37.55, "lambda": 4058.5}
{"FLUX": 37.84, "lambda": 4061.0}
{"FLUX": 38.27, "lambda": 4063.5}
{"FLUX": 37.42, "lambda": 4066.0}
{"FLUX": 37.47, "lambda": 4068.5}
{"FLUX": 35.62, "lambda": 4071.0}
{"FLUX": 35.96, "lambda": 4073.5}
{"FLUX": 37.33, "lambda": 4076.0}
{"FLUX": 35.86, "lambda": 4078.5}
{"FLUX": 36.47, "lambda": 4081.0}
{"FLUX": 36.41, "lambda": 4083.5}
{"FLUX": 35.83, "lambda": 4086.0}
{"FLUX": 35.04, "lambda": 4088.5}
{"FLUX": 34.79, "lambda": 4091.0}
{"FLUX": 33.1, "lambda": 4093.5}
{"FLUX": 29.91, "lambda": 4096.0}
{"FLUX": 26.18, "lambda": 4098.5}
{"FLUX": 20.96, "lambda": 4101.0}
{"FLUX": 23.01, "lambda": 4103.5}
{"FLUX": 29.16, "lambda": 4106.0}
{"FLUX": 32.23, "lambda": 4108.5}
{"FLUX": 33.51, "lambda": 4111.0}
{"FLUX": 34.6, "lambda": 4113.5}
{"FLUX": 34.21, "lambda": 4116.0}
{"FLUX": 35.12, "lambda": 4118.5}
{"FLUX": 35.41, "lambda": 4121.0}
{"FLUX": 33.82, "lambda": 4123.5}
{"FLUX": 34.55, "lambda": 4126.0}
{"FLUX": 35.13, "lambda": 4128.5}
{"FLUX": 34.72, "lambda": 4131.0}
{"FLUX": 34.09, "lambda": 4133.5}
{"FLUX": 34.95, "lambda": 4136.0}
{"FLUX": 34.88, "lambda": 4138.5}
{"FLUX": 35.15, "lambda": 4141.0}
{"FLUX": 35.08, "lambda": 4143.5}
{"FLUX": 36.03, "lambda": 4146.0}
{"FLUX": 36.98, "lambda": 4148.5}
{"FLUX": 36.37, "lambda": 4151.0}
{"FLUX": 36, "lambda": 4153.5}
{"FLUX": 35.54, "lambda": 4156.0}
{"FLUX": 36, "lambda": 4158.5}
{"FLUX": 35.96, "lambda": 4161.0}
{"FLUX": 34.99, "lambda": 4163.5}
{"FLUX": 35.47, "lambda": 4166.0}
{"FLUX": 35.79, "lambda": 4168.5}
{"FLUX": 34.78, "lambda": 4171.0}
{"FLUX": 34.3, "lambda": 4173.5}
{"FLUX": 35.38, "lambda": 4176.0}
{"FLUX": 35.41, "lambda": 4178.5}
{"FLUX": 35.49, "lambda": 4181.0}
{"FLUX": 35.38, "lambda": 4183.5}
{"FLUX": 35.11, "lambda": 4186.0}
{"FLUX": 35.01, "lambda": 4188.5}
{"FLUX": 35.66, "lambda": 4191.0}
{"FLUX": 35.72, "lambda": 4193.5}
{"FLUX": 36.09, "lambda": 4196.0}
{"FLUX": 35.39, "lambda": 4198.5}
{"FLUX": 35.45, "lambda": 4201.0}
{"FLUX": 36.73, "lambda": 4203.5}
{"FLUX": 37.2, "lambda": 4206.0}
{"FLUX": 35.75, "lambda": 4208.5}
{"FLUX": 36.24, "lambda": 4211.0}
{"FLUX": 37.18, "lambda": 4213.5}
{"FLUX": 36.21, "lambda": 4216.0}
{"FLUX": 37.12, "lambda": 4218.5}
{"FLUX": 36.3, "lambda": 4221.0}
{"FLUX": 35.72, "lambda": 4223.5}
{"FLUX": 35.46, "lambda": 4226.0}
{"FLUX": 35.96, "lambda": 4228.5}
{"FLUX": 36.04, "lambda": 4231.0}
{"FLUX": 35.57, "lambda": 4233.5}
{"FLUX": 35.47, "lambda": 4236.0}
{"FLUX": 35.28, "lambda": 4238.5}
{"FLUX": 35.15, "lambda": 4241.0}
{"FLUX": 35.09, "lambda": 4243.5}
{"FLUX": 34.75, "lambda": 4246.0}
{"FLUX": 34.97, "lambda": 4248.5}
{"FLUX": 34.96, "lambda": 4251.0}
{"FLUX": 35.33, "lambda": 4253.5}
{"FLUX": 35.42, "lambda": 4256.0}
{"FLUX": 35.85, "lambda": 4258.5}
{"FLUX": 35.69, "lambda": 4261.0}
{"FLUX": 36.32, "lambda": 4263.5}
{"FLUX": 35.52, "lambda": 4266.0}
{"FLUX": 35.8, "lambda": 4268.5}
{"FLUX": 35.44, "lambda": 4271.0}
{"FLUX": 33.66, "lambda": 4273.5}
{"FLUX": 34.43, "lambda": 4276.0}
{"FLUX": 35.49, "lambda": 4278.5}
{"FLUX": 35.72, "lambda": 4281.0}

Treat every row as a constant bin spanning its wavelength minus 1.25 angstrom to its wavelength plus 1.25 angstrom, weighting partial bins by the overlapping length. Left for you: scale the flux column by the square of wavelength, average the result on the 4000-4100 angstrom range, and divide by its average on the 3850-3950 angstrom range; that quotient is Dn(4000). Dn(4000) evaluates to 1.1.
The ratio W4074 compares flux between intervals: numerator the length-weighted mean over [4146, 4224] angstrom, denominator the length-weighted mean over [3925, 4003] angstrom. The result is 1.07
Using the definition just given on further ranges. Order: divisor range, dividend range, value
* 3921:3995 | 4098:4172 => 1.02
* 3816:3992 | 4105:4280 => 1.06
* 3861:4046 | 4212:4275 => 1.03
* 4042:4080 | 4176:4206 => 0.97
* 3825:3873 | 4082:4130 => 0.97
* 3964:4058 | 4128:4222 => 1.02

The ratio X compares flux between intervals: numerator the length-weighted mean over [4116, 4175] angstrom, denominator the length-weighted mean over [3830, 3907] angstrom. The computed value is 1.1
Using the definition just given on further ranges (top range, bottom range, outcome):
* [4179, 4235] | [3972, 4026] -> 1.00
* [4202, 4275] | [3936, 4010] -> 1.05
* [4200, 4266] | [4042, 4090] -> 0.98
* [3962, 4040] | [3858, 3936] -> 1.03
